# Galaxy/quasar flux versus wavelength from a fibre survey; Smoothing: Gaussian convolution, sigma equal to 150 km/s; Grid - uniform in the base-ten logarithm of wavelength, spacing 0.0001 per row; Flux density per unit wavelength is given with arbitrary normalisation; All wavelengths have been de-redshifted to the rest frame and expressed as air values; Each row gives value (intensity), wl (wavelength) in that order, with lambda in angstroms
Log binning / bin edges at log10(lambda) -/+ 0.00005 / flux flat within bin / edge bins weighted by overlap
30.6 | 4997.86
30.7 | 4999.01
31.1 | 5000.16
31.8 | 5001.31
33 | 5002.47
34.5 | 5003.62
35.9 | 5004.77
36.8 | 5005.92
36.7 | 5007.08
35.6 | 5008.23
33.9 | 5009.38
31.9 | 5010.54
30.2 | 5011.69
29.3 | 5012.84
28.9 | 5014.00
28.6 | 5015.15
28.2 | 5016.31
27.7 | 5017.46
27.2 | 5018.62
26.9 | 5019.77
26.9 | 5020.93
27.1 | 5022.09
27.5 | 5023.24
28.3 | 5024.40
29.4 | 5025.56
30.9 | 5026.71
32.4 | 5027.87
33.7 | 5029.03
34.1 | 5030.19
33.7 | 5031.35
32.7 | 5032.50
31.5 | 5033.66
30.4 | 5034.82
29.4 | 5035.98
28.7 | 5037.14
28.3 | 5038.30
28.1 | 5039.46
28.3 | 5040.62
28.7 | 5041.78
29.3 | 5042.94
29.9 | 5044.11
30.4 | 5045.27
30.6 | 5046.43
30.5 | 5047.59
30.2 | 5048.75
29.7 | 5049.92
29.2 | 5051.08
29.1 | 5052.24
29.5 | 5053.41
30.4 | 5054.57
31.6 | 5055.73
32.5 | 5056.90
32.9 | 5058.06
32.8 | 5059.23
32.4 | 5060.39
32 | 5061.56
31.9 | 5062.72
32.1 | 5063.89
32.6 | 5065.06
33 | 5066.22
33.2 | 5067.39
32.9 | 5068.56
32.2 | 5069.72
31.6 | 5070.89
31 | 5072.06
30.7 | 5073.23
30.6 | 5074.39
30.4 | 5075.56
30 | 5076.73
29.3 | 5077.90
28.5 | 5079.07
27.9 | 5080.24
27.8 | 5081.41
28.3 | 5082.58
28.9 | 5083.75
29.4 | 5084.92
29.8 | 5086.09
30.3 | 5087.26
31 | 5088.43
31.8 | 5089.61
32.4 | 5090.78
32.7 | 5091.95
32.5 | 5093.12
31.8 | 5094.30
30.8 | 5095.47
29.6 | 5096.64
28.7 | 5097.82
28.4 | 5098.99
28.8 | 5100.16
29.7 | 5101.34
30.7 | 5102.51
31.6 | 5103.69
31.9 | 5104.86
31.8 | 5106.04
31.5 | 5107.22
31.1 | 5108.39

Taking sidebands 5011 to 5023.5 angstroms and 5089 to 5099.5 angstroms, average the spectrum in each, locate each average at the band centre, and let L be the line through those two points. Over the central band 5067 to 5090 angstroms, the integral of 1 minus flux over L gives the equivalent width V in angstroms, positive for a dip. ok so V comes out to 0.1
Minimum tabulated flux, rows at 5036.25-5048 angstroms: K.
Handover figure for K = 28.1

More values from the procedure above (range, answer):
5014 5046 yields 26.9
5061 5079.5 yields 28.5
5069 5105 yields 27.8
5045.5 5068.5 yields 29.1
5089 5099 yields 28.4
